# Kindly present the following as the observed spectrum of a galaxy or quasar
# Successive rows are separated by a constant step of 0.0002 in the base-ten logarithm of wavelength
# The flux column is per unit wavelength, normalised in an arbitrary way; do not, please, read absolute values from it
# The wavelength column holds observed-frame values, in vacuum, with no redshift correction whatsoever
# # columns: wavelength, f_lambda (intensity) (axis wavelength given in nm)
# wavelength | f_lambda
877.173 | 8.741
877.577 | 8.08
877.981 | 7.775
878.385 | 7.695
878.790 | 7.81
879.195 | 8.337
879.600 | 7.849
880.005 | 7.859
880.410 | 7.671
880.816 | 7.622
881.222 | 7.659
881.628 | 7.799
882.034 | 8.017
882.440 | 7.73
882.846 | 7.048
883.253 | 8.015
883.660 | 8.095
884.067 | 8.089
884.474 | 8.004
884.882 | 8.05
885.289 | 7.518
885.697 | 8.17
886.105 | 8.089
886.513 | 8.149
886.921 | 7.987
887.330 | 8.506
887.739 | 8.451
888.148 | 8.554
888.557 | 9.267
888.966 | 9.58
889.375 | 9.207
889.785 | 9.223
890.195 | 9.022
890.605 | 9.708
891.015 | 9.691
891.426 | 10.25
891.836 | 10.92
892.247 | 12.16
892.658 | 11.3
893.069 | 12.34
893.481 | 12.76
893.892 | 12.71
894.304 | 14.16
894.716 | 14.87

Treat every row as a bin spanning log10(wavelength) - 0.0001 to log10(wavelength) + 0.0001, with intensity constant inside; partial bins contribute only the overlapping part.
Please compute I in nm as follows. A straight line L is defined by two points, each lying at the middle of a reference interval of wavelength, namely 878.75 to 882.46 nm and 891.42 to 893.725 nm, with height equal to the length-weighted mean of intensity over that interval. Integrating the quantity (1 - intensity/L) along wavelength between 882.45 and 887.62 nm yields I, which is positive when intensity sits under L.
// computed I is 0.73 nm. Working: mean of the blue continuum 7.84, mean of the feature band 7.98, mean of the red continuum 11.8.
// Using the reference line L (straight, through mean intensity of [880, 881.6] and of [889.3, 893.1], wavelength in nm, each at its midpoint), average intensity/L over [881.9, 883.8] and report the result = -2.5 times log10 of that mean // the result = 0.06 mag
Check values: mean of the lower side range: 7.69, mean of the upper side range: 10.3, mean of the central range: 7.76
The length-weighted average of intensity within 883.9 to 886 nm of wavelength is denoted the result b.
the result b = 7.97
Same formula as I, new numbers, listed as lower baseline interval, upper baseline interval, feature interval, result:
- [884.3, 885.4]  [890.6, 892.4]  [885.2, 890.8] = 0.28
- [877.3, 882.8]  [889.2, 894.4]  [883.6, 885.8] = 0.27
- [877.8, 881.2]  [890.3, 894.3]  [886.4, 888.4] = 0.33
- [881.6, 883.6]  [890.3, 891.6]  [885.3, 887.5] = 0.14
